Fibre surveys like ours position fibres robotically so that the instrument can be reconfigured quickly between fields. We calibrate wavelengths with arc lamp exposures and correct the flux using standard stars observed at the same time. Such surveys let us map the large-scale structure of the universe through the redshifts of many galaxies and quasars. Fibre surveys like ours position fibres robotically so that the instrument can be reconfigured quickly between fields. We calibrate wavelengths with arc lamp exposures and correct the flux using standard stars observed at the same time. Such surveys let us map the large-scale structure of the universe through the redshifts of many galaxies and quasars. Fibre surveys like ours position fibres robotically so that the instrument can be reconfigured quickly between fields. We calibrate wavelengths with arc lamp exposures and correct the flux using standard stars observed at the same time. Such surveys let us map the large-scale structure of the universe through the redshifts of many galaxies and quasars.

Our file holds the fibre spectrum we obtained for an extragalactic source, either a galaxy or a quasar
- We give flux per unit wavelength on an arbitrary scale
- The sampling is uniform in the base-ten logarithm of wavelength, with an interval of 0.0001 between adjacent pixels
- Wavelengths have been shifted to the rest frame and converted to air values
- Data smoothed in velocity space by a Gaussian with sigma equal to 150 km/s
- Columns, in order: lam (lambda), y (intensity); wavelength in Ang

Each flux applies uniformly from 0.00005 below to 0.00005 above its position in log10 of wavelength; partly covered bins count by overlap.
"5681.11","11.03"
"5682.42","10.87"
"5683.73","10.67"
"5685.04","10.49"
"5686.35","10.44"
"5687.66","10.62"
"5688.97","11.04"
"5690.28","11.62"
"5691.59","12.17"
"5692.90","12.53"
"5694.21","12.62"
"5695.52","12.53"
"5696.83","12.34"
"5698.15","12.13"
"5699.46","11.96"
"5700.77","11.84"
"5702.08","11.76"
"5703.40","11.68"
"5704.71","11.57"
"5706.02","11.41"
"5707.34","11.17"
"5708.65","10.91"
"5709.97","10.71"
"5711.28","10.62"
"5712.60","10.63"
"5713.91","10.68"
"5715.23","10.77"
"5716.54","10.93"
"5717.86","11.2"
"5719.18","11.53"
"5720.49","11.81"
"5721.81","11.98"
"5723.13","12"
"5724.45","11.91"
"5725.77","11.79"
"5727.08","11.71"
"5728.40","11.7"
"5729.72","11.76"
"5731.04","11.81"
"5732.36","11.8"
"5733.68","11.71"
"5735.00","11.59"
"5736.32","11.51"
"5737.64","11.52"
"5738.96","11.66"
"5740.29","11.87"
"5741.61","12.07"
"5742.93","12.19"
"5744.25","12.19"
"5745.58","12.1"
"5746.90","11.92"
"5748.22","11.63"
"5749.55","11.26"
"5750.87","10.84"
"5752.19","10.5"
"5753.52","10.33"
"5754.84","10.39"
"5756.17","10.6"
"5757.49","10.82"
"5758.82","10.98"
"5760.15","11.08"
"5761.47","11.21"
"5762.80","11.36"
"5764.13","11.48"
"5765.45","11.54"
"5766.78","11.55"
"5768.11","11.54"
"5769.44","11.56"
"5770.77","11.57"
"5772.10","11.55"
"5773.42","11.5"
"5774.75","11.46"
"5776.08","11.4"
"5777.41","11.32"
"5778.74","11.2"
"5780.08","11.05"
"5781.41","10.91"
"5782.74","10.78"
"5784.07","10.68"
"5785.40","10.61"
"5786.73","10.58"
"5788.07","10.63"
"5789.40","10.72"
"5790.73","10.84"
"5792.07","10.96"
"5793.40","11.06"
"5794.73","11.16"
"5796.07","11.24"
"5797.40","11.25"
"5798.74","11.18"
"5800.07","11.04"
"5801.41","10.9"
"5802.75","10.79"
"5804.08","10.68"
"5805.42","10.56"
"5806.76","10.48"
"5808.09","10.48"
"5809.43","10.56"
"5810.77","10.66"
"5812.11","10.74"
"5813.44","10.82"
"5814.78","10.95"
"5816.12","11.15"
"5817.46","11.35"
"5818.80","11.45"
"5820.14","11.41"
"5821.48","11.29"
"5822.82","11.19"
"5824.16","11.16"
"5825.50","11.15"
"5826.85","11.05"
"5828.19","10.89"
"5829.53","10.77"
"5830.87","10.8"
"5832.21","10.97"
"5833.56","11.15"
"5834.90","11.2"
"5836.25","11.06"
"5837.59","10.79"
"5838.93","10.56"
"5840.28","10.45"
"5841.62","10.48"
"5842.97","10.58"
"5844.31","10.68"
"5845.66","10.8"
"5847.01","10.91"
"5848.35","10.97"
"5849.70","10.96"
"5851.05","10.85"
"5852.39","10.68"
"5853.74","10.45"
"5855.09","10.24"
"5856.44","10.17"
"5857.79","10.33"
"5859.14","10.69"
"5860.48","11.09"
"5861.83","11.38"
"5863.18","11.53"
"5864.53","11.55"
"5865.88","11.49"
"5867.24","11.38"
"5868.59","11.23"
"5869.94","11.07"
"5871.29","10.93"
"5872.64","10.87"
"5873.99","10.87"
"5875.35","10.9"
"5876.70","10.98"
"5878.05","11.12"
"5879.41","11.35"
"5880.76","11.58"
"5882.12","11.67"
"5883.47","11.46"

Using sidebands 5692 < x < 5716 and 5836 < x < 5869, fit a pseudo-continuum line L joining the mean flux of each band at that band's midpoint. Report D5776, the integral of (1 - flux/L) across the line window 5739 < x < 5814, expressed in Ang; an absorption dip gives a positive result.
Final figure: 0.6 Ang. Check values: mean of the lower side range 11.6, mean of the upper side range 10.8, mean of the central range 11.1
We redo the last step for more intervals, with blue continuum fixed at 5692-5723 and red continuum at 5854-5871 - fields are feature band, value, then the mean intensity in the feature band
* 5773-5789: 0.41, 11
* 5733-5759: 0.05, 11.4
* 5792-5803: 0.14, 11.1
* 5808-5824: 0.19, 11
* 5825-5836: 0.11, 11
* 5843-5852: 0.17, 10.8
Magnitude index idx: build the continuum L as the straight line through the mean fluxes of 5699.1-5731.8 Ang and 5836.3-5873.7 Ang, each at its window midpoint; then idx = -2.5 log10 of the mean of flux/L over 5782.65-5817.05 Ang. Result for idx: 0.03 mag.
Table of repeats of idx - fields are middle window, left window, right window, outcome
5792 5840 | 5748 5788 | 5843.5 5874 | 0.00 mag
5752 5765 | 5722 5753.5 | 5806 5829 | 0.06 mag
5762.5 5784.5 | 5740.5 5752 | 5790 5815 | 0.00 mag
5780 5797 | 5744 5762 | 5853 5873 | 0.02 mag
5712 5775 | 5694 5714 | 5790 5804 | -0.01 mag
